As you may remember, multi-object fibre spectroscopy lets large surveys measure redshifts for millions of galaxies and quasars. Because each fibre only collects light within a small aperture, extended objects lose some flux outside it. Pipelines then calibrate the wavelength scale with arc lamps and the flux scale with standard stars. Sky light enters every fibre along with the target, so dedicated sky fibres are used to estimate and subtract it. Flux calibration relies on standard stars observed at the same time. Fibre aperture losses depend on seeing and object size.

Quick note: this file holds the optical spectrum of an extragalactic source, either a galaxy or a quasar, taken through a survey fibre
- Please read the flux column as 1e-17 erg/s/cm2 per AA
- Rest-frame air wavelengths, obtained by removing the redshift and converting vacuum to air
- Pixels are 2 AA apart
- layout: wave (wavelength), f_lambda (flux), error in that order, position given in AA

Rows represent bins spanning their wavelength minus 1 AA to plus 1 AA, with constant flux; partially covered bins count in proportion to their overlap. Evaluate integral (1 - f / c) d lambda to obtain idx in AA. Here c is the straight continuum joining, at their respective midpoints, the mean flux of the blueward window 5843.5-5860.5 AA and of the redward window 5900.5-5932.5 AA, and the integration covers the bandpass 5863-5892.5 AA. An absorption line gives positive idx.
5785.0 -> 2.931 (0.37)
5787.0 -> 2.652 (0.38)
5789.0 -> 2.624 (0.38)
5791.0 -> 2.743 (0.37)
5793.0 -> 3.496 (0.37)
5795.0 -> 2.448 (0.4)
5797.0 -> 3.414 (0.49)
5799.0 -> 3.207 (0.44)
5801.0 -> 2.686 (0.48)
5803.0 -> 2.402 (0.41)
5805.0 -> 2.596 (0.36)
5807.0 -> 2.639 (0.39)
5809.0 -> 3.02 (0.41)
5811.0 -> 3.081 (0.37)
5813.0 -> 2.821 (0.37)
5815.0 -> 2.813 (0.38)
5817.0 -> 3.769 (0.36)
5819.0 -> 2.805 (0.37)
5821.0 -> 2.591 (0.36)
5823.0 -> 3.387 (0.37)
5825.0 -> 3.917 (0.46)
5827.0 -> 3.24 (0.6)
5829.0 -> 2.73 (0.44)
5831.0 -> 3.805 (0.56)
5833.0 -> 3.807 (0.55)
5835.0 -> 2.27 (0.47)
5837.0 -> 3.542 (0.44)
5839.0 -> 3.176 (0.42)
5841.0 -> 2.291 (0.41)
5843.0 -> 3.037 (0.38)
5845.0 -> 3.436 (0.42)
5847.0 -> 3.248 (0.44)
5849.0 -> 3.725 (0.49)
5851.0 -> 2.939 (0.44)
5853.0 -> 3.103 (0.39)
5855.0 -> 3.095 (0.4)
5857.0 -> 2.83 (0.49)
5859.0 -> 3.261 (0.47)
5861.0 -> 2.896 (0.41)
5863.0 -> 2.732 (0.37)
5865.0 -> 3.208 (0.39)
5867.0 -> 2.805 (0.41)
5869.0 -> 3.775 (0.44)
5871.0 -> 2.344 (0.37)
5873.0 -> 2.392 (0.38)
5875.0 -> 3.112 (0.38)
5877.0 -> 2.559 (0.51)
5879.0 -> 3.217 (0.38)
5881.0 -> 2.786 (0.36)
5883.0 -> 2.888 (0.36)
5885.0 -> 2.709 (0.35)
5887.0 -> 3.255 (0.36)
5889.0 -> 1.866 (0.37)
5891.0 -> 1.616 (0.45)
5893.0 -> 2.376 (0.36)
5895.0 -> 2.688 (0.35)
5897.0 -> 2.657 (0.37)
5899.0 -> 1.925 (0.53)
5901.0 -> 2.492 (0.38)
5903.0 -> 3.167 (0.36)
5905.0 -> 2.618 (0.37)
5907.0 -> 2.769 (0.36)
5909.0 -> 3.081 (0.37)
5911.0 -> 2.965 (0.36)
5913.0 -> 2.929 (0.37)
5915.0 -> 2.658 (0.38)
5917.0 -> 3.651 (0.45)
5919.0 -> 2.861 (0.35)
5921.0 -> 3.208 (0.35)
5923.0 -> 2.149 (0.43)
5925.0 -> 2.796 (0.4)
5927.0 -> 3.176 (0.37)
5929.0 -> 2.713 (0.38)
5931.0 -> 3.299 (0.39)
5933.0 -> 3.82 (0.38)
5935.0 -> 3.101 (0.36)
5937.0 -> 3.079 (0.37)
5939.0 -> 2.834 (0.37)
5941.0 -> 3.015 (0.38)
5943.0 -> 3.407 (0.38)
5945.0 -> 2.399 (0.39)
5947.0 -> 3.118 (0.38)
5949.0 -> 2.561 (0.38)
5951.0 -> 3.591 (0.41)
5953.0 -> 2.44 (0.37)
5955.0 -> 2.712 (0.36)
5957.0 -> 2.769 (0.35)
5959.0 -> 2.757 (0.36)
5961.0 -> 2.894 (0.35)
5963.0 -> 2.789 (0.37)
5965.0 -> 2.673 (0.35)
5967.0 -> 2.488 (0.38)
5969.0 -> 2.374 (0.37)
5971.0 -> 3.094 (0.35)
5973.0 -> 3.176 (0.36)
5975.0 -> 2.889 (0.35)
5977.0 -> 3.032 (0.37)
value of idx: 3.3 AA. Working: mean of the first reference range 3.19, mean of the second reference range 2.93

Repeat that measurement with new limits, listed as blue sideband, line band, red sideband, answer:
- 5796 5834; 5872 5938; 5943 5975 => 2.4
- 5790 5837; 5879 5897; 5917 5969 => 2.4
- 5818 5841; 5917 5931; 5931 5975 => 0.3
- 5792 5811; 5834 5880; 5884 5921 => -3.6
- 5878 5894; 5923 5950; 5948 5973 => -2.7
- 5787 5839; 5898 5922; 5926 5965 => 1.0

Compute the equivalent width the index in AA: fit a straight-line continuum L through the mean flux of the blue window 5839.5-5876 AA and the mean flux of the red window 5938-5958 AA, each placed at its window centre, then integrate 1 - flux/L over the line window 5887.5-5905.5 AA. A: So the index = 3.4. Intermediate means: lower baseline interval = 3.01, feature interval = 2.4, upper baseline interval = 2.88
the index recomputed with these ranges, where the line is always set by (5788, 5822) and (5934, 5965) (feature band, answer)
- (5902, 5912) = -0.1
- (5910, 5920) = -0.4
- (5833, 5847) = -0.7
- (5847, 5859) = -1.1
